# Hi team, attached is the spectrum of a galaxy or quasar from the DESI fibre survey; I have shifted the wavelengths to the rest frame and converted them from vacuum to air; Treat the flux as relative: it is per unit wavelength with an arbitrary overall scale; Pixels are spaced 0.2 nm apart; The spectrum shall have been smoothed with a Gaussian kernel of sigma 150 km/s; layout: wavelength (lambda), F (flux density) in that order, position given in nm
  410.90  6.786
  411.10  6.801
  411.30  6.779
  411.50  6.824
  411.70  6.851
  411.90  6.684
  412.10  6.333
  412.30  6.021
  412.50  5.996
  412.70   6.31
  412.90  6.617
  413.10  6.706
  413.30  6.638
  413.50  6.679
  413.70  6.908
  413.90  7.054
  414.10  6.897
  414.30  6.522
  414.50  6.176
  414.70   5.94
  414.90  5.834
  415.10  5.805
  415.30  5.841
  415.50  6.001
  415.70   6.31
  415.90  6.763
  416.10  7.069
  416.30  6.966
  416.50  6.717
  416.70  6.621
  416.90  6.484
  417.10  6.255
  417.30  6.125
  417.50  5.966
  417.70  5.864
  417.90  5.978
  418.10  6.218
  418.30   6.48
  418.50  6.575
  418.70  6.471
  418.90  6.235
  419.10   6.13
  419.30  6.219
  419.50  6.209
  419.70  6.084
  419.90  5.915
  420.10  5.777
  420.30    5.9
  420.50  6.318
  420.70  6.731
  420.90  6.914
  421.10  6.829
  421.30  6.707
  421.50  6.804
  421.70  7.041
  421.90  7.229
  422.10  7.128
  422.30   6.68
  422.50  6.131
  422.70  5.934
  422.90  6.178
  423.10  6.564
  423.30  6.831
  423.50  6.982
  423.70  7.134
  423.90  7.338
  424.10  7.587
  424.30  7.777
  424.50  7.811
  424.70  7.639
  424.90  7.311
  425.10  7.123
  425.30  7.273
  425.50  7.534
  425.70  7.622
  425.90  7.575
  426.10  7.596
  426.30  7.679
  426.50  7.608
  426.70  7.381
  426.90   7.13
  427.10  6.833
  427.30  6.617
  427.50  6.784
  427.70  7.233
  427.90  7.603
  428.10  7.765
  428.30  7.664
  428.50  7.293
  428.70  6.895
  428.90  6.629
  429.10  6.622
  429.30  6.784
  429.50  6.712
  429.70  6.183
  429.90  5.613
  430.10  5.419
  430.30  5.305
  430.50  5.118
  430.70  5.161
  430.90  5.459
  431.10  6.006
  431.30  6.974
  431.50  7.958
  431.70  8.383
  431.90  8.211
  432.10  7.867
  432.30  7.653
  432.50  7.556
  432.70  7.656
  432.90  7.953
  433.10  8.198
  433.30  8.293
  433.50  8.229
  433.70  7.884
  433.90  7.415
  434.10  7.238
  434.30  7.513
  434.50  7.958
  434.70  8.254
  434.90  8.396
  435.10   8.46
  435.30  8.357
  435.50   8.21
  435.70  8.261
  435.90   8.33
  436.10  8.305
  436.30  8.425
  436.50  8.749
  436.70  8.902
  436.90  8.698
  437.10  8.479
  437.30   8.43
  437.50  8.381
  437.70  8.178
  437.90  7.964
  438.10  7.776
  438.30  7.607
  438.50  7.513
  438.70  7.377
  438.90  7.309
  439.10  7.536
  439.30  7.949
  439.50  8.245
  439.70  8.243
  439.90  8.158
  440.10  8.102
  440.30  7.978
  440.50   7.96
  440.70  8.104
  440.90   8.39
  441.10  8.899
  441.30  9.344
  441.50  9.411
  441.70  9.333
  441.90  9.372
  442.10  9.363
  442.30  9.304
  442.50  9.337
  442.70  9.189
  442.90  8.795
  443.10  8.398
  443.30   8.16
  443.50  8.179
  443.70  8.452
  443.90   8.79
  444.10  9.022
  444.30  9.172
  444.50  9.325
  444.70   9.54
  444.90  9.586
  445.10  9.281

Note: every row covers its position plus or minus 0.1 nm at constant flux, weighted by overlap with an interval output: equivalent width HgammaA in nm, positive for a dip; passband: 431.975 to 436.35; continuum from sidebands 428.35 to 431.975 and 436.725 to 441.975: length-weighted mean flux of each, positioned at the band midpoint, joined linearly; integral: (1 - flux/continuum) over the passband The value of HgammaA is -0.46 nm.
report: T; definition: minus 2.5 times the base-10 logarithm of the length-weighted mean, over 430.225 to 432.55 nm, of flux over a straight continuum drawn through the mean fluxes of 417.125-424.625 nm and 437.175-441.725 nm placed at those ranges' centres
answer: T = 0.10 mag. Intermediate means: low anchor 6.56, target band 6.8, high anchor 8.16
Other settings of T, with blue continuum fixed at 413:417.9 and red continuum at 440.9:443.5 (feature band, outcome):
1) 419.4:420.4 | 0.15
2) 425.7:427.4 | 0.02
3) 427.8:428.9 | 0.04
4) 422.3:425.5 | 0.03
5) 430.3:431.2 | 0.41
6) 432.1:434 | 0.03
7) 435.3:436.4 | 0.01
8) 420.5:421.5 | 0.03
